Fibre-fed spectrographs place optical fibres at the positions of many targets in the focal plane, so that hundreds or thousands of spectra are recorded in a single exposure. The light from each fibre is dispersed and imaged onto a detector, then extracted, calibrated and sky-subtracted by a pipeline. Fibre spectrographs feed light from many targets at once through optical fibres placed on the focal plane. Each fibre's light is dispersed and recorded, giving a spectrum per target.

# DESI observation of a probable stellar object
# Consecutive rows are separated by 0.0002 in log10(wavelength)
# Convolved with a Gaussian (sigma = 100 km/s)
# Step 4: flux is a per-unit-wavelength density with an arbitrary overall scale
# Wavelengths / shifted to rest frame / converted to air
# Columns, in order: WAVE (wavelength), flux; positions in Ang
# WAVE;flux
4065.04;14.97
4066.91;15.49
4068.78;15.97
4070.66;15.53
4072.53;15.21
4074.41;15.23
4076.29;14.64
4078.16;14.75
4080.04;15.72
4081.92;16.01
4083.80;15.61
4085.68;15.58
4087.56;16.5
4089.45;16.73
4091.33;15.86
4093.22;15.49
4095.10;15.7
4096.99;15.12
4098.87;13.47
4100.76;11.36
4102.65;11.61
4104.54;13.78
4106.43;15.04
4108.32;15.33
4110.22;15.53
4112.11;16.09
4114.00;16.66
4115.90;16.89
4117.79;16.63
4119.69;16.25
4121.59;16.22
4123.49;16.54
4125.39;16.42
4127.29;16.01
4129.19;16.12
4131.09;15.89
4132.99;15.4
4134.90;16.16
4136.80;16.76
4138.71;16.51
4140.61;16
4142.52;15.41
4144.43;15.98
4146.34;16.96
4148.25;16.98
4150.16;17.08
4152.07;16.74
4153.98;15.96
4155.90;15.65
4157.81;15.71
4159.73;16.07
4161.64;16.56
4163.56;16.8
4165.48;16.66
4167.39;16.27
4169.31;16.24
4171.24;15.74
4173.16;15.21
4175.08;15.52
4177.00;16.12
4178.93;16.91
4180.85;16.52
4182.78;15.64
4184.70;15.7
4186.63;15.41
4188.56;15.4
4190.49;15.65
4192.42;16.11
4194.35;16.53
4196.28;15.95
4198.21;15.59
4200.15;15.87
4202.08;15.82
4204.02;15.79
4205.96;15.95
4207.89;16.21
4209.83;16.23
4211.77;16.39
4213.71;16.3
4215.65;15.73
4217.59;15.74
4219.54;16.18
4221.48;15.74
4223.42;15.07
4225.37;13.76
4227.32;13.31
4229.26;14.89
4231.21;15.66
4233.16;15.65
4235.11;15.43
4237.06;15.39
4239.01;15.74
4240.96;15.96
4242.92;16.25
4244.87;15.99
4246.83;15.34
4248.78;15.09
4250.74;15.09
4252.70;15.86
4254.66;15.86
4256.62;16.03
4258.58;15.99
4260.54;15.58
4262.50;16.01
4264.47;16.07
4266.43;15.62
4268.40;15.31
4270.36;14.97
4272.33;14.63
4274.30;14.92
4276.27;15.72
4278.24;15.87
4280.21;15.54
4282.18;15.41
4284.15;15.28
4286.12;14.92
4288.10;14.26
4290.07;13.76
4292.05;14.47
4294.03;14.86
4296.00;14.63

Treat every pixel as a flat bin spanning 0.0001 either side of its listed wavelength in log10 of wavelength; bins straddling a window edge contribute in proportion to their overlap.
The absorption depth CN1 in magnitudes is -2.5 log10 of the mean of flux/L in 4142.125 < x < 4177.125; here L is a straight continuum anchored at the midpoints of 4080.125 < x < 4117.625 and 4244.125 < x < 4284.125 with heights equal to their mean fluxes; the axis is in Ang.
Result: -0.06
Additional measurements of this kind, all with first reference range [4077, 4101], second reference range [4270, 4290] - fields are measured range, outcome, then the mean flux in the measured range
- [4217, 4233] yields 0.01 mag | 15.1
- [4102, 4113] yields 0.05 mag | 14.6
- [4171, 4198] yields -0.05 mag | 15.9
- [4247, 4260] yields -0.04 mag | 15.6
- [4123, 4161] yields -0.07 mag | 16.2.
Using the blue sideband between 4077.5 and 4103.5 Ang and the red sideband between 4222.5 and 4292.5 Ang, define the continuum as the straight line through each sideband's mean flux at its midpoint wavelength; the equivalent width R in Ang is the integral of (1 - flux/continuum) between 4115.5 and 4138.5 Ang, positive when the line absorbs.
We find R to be -1.86 Ang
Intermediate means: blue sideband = 15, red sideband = 15.3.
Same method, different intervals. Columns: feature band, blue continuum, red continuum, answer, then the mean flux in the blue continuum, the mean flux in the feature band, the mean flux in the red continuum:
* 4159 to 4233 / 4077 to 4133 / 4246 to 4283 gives -1.50 Ang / 15.5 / 15.8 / 15.5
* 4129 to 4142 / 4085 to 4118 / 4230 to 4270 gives -0.70 Ang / 15.2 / 16.1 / 15.7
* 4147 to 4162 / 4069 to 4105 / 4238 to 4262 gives -1.04 Ang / 15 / 16.4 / 15.7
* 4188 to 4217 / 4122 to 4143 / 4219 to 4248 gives -0.72 Ang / 16.1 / 16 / 15.3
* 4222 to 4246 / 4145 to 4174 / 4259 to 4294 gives 0.51 Ang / 16.3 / 15.3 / 15.2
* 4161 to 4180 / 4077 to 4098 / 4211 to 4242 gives -0.80 Ang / 15.7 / 16.2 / 15.4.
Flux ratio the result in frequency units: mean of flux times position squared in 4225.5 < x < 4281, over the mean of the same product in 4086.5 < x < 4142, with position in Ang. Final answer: 1.1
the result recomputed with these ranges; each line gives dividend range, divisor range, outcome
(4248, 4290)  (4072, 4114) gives 1.11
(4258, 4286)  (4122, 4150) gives 1.02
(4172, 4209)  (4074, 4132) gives 1.07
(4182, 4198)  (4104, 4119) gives 1.04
